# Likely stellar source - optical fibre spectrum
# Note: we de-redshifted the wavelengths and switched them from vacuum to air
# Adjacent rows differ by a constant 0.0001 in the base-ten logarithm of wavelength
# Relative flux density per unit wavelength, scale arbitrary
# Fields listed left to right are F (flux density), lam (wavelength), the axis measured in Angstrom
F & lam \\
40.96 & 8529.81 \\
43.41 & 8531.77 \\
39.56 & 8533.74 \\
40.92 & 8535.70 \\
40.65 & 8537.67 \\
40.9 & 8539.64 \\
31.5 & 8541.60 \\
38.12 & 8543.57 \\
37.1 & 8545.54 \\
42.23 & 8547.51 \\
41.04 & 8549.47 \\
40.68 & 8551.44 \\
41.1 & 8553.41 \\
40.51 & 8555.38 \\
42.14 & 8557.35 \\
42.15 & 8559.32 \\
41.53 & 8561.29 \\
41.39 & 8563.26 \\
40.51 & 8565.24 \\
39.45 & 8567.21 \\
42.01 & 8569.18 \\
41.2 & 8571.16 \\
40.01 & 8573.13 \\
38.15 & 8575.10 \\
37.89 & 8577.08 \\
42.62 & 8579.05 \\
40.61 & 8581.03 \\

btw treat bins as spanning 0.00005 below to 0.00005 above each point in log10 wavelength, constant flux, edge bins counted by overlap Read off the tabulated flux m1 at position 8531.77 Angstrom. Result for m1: 43.41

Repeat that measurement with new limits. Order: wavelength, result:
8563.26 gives 41.39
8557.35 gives 42.14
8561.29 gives 41.53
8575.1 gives 38.15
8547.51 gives 42.23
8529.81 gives 40.96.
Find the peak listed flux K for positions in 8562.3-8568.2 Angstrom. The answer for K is 41.39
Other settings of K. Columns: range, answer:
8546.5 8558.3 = 42.23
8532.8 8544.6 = 40.92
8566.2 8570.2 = 42.01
